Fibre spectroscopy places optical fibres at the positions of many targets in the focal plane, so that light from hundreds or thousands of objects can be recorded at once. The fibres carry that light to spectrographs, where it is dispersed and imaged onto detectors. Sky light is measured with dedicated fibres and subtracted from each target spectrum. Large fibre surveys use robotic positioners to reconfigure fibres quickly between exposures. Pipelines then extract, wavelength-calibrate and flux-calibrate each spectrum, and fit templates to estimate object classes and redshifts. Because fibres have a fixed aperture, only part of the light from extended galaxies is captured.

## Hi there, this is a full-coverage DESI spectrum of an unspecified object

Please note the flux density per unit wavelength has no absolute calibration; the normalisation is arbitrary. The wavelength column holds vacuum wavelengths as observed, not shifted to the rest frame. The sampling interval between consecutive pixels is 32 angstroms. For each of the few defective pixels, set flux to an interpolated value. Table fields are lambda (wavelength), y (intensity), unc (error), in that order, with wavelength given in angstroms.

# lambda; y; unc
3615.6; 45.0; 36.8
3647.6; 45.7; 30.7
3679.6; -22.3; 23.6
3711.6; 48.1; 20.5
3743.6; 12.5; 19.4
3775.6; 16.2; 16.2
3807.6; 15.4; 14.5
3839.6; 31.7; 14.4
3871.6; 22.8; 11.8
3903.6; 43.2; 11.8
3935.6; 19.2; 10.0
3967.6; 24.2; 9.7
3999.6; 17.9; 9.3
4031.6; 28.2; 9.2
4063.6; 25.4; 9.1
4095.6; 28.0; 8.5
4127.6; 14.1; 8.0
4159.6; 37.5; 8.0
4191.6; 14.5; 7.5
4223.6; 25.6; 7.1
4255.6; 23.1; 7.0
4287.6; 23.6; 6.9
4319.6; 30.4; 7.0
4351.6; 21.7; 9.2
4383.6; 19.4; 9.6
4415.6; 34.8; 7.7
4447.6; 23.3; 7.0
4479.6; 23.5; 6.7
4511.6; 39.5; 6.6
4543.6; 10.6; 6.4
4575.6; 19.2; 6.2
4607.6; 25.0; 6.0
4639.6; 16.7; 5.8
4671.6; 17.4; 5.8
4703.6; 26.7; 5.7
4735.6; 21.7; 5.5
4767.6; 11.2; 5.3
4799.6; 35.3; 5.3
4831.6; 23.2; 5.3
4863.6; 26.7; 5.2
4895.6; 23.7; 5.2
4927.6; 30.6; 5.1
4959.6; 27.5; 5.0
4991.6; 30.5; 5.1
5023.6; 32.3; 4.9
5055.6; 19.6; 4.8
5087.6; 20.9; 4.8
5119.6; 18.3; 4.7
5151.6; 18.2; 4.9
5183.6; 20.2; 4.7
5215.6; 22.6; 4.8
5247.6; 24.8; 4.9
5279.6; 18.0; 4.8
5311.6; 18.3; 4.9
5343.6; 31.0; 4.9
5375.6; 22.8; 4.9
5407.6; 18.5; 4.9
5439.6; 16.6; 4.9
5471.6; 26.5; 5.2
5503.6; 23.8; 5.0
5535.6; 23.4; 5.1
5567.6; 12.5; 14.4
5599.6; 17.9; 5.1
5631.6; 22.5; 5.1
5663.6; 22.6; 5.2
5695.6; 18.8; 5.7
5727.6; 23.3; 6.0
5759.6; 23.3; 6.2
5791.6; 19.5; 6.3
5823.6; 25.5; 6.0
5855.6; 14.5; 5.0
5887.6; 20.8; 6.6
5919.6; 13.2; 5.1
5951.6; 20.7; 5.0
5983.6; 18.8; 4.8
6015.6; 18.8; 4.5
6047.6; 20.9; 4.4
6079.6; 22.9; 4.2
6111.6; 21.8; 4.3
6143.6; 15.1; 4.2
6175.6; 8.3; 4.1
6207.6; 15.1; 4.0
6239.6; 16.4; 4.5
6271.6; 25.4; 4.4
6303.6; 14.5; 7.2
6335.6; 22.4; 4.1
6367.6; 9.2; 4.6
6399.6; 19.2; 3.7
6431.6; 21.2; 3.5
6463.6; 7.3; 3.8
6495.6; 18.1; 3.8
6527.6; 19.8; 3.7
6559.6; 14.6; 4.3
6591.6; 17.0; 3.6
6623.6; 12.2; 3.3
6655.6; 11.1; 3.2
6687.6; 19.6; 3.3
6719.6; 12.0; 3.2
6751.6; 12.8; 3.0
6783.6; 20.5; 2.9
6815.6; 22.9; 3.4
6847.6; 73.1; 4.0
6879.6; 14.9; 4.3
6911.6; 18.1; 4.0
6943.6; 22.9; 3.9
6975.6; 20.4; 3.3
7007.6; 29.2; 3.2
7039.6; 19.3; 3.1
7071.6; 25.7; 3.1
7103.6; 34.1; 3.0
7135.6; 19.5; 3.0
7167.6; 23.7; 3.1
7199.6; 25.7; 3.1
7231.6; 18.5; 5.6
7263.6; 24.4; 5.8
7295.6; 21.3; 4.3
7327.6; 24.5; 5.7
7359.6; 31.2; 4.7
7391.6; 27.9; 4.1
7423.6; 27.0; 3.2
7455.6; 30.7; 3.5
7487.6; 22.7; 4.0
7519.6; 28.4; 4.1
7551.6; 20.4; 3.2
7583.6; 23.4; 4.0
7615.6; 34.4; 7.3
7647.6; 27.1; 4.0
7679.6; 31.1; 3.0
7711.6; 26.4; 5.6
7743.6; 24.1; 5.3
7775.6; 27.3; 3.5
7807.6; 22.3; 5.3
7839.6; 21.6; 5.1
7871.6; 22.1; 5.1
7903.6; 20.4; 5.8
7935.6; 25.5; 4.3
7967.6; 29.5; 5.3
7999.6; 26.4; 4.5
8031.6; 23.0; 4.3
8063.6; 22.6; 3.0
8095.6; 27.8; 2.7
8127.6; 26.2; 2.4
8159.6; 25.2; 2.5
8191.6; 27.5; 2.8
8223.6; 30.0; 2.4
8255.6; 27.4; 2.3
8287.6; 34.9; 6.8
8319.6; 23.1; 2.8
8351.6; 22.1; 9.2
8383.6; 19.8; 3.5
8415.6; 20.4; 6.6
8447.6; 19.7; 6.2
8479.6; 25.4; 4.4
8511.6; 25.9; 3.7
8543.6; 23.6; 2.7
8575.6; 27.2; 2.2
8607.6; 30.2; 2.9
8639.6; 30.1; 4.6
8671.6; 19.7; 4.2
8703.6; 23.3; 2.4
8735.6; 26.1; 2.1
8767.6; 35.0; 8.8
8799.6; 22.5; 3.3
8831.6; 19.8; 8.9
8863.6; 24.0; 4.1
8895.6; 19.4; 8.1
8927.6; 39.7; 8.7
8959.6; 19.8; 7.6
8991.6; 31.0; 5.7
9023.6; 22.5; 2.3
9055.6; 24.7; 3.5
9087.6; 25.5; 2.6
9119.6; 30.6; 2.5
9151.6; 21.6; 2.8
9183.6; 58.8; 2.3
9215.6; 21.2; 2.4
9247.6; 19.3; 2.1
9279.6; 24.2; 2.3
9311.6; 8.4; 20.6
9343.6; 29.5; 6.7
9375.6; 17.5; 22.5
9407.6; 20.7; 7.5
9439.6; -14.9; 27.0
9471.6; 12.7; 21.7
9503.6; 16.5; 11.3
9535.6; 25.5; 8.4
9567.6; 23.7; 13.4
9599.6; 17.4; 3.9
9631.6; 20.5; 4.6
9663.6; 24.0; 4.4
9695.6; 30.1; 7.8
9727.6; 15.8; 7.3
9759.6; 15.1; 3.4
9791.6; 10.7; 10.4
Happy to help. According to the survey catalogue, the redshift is 0.836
